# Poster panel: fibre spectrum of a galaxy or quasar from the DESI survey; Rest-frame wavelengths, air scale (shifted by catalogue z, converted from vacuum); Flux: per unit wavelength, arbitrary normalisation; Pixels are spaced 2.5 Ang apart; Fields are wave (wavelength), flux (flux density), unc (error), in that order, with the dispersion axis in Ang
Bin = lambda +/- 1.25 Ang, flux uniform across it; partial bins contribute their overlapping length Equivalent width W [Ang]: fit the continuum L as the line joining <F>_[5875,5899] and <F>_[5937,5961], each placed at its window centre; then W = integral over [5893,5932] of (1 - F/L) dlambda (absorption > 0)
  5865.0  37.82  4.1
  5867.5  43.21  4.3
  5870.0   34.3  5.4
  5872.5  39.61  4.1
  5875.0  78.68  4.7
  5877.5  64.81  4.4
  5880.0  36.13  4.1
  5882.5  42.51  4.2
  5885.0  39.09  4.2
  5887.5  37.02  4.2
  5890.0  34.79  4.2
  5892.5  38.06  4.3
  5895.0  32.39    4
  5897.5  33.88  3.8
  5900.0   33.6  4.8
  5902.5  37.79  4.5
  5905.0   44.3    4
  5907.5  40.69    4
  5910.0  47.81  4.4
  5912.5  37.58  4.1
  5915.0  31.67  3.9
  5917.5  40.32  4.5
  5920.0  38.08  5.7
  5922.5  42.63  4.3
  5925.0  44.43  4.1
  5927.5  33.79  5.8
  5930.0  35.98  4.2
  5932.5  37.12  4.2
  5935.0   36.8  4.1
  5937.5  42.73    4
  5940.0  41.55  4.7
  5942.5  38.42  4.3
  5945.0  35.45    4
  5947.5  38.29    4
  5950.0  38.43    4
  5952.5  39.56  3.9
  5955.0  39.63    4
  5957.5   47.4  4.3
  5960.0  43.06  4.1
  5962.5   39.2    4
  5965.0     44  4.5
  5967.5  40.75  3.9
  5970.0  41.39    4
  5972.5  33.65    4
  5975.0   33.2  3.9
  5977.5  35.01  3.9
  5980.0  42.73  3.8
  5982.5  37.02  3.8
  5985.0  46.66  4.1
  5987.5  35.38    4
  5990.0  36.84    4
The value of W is 2.75 Ang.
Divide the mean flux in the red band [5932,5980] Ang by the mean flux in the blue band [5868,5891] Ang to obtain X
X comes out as 0.9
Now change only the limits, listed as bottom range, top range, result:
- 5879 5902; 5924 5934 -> 1.03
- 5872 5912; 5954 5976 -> 0.95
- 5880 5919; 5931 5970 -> 1.06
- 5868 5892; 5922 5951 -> 0.86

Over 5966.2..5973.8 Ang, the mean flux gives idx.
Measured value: 38.6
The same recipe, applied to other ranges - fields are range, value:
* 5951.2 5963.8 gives 41.8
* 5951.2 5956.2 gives 39.6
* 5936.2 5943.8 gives 40.8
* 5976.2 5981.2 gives 38.8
